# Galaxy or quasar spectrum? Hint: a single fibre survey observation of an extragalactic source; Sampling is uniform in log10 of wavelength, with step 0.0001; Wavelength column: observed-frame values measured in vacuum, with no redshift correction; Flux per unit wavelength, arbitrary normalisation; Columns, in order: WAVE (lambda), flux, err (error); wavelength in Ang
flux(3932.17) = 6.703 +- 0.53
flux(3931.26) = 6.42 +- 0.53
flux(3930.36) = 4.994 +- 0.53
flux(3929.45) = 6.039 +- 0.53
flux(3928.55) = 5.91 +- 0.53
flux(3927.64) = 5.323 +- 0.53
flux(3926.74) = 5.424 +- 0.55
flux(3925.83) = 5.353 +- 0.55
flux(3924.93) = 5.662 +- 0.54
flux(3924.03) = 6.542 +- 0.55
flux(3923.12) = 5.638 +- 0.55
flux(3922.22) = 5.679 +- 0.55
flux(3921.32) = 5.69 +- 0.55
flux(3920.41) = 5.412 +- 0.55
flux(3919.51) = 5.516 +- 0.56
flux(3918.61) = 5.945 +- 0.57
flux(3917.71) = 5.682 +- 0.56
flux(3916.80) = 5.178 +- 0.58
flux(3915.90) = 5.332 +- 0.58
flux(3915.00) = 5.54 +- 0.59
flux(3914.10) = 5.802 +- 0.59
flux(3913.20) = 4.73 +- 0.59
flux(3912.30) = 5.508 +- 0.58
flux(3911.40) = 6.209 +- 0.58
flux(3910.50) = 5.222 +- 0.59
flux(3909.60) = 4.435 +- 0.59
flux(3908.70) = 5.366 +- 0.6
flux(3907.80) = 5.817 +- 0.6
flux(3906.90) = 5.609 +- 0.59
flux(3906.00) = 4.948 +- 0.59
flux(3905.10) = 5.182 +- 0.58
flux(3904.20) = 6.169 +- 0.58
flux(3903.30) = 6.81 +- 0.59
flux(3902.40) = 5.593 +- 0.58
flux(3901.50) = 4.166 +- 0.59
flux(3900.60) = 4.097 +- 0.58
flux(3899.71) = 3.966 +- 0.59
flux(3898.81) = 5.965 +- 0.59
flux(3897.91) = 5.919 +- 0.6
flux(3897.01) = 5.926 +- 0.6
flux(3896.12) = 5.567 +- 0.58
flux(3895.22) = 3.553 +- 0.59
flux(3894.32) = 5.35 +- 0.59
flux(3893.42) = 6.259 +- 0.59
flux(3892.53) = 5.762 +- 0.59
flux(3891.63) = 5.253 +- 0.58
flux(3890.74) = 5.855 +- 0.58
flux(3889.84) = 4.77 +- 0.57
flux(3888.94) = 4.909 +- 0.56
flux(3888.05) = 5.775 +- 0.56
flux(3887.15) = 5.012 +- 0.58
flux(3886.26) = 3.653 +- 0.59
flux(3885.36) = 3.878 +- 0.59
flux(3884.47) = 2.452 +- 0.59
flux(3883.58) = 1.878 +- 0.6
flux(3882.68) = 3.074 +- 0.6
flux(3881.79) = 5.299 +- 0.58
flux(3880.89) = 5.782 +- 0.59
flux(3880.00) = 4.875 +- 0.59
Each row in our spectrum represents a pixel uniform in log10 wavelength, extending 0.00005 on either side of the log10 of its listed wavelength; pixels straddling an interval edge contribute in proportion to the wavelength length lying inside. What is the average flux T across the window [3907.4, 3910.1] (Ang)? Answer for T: 5.2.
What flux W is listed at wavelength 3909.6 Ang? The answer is 4.435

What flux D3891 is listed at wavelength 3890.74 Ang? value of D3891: 5.855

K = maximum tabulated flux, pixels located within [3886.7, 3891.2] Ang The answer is 5.855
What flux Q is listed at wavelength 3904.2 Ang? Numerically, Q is 6.169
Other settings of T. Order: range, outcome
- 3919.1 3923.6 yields 5.59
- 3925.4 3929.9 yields 5.61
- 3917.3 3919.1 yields 5.82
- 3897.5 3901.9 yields 4.82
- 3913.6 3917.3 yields 5.45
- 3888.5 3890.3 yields 4.82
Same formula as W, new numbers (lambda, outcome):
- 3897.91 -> 5.919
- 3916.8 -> 5.178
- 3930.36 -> 4.994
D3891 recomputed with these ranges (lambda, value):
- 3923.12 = 5.638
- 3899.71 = 3.966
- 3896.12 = 5.567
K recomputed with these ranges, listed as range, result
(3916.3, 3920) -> 5.945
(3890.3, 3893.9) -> 6.259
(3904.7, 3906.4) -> 5.182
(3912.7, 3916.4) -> 5.802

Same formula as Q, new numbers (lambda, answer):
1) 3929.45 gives 6.039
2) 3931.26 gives 6.42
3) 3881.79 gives 5.299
